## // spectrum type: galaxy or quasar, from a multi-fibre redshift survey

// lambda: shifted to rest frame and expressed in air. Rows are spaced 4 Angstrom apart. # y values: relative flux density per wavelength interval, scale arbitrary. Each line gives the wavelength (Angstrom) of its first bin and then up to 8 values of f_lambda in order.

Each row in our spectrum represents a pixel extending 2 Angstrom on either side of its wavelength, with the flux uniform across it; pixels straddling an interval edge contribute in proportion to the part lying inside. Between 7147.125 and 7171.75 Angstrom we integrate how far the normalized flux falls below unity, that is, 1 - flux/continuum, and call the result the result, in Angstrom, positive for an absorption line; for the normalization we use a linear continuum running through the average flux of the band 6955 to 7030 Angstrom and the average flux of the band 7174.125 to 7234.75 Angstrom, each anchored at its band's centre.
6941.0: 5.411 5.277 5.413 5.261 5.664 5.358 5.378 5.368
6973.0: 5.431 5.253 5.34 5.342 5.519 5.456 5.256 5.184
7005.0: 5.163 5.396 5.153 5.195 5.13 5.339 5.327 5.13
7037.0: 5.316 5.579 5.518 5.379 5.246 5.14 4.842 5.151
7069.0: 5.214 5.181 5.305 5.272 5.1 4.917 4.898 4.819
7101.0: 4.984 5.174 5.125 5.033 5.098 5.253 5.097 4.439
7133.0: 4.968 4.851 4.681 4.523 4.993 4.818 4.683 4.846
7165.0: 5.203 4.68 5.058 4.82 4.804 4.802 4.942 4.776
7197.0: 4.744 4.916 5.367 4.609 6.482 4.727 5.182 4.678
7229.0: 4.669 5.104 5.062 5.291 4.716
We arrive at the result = 0.85 Angstrom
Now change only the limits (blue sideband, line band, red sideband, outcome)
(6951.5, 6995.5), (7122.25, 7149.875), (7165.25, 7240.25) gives 1.6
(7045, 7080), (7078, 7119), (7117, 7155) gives -0.1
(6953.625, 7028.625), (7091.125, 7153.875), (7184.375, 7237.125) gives 2.6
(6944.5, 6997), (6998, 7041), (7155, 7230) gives 0.3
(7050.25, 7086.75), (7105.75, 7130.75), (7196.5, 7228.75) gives 0.6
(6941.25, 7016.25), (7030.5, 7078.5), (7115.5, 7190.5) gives -1.0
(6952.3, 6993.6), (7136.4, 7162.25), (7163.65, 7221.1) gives 1.6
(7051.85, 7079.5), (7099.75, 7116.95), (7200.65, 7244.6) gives 0.2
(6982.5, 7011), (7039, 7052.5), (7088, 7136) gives -0.7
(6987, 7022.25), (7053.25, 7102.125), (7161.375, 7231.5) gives 0.8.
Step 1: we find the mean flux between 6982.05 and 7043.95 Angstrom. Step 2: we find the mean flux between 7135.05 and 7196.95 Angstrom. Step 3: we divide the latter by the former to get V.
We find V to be 0.91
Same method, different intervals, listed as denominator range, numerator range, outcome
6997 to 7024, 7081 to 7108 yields 0.96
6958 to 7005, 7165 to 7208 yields 0.92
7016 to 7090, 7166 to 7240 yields 0.95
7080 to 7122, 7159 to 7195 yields 0.97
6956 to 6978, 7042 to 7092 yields 0.96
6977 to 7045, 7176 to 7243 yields 0.94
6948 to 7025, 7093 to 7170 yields 0.92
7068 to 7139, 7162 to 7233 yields 0.99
